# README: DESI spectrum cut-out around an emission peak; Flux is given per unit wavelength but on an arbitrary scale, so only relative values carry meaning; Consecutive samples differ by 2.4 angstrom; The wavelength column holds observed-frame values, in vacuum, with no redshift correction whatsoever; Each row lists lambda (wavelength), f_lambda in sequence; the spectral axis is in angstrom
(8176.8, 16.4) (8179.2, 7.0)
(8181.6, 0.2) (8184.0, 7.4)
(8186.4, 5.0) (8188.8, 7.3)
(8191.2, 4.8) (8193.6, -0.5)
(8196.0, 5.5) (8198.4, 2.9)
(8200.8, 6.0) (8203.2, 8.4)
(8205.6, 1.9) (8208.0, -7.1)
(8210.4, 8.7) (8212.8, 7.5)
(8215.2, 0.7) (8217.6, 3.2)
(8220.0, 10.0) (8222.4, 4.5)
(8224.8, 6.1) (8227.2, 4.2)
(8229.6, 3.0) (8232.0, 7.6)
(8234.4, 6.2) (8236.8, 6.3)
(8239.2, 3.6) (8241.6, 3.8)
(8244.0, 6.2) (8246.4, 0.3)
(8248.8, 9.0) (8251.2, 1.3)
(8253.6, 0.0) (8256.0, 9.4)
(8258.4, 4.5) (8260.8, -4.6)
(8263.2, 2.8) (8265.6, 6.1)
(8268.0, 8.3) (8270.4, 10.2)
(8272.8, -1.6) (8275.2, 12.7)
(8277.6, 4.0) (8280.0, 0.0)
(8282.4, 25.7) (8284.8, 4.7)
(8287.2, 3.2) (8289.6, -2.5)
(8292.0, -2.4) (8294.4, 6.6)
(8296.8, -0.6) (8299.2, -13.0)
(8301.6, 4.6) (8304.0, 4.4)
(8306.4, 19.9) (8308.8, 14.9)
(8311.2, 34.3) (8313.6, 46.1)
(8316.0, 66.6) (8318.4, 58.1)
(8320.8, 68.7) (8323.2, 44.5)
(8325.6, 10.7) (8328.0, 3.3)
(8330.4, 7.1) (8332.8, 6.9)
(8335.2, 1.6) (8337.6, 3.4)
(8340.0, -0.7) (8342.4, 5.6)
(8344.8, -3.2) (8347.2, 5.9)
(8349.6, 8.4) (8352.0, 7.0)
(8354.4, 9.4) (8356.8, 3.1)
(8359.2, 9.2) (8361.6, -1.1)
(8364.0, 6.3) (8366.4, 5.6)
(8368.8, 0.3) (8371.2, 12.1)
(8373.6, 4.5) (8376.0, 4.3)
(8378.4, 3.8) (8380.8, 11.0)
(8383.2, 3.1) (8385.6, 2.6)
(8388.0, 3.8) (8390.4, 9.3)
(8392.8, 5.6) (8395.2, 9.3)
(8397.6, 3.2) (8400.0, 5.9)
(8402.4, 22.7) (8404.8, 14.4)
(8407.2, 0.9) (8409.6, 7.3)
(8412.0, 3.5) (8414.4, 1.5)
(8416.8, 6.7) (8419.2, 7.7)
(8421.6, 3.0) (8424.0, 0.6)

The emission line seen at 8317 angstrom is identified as [O II] 3727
